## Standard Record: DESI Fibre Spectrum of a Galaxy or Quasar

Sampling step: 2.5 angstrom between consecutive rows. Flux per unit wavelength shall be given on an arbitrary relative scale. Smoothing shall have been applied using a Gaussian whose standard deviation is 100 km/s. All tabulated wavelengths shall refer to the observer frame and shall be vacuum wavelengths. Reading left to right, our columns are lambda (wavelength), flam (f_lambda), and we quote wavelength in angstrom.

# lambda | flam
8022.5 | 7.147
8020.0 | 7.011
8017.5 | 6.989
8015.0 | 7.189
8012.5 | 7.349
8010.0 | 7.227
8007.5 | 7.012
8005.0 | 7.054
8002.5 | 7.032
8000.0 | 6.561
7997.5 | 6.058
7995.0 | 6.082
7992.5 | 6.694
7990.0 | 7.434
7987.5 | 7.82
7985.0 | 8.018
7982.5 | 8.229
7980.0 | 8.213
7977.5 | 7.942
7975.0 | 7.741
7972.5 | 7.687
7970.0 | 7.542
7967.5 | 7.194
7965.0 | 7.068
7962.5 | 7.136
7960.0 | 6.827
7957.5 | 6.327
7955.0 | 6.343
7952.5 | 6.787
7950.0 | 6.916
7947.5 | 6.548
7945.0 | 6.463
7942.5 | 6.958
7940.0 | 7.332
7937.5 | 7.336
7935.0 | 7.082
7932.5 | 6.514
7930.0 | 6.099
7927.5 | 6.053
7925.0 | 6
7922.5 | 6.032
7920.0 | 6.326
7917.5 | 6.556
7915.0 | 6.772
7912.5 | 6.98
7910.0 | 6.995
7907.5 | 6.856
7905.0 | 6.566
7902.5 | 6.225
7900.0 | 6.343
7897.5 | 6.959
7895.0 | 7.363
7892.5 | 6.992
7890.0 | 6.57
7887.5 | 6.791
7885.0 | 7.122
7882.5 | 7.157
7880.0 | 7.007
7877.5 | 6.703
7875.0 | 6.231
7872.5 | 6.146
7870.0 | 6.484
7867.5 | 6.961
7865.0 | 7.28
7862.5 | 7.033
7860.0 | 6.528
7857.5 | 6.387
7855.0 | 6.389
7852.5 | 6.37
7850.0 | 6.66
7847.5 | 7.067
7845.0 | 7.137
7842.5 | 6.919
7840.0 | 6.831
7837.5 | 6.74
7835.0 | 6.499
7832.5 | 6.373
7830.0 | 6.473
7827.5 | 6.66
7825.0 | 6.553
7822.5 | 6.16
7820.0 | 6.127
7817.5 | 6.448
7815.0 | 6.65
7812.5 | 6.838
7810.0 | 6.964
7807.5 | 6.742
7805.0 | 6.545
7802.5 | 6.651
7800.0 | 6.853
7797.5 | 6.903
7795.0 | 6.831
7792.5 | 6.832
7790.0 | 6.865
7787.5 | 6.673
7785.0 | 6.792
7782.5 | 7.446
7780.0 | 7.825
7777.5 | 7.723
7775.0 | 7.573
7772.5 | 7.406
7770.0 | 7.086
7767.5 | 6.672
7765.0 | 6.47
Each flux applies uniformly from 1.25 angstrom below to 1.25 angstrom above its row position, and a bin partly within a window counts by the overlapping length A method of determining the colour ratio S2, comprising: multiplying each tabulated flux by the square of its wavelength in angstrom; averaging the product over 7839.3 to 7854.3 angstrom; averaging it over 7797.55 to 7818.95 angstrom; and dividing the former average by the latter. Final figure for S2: 1.0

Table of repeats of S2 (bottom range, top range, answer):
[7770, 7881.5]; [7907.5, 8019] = 1.06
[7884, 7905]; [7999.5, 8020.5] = 1.07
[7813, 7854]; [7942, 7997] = 1.12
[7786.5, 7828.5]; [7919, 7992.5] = 1.10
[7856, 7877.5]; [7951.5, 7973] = 1.08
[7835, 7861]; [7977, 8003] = 1.13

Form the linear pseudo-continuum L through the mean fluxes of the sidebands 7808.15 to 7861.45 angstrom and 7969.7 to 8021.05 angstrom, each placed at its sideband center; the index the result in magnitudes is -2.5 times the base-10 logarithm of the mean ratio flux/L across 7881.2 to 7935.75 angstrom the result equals 0.04 mag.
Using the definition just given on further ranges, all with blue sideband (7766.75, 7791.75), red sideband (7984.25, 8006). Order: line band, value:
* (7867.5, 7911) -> 0.053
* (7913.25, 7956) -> 0.067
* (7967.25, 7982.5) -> -0.121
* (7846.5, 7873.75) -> 0.071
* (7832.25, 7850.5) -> 0.051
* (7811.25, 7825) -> 0.113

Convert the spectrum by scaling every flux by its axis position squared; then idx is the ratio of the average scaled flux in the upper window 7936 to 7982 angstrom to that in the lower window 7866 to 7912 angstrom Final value 1.08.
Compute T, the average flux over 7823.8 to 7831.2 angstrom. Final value 6.56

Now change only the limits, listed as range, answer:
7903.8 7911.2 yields 6.81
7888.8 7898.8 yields 6.97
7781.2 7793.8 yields 6.92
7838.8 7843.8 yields 6.88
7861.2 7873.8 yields 6.78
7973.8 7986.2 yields 8.03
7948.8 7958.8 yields 6.59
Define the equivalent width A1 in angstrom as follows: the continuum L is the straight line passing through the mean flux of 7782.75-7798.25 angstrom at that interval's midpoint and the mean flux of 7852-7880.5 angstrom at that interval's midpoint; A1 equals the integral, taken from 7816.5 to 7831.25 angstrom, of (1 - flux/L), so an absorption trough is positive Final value 0.76 angstrom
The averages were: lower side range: 6.85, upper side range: 6.62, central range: 6.4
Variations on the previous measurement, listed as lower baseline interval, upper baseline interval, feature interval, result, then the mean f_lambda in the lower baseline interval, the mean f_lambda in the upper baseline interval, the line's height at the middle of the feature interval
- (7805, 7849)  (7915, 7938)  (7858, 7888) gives -1.0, 6.65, 6.43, 6.55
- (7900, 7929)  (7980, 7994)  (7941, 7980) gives 0.9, 6.48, 7.66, 7.23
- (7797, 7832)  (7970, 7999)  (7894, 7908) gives 0.7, 6.6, 7.44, 7.03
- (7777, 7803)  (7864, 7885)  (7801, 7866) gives 2.2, 7.03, 6.76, 6.89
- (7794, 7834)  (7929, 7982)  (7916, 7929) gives 1.4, 6.61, 7.07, 6.96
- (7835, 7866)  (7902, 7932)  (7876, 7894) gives -0.8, 6.76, 6.46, 6.61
